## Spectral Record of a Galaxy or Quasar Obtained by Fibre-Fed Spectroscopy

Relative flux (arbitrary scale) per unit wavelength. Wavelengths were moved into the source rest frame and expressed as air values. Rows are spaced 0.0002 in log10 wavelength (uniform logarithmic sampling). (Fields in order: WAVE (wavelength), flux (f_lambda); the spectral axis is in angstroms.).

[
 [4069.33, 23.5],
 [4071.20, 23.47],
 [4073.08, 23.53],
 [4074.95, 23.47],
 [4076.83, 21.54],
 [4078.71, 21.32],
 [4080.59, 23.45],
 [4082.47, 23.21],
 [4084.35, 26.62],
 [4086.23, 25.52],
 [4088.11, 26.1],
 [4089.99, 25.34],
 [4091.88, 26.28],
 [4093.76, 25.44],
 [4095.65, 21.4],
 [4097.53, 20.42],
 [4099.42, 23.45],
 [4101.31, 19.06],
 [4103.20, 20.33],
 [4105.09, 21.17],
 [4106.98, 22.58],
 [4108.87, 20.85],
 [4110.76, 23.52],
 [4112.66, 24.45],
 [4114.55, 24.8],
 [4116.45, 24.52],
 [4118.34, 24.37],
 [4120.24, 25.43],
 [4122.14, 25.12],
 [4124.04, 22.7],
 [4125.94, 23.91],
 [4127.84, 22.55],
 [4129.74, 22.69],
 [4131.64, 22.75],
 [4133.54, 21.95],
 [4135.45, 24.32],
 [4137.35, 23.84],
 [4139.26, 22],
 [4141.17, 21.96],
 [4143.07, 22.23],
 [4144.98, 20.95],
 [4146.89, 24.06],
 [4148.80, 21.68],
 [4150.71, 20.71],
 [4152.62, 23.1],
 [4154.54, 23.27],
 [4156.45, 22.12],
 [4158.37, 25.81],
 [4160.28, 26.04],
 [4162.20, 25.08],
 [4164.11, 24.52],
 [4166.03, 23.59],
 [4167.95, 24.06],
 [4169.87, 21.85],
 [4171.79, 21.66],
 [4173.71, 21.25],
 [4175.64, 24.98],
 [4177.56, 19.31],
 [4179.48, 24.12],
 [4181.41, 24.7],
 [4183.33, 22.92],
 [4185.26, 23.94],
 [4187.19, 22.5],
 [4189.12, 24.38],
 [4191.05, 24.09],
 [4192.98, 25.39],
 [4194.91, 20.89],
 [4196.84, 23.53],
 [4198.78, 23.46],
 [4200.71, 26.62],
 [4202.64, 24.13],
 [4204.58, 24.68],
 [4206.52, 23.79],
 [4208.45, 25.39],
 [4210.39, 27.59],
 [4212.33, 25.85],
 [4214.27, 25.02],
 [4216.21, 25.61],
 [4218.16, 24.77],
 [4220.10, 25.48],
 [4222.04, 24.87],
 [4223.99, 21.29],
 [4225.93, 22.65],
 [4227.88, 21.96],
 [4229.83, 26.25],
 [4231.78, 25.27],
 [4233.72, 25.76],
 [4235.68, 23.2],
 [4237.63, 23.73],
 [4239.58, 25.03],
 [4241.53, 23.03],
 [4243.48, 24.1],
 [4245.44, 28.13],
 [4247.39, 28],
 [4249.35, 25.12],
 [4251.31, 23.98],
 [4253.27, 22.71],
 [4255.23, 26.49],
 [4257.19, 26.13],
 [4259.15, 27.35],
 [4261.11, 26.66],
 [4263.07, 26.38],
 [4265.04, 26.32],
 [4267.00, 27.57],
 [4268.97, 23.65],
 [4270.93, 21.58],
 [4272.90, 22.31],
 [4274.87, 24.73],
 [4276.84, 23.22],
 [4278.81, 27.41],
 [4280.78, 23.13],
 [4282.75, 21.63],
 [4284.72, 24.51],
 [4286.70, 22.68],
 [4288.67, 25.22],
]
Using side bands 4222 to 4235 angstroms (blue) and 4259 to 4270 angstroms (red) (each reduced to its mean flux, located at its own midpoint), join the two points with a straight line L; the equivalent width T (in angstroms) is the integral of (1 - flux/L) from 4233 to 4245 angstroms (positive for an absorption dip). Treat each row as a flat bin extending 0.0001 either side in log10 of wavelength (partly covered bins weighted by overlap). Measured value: 0.1 angstroms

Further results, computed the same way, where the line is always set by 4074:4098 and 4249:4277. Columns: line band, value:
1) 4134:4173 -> 1.95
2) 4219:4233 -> 0.43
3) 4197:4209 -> 0.03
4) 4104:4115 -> 0.59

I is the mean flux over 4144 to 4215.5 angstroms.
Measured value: 23.7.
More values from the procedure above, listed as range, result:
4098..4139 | 23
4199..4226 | 24.9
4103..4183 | 23.1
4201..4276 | 24.9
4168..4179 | 22.1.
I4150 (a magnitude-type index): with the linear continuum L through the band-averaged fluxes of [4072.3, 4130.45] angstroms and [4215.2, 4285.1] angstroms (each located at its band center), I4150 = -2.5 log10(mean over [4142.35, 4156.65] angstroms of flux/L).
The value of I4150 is 0.07 mag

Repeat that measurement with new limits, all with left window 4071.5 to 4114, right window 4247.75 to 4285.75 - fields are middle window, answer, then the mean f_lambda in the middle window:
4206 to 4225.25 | -0.03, 25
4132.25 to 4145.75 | 0.05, 22.5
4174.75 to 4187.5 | 0.04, 23.2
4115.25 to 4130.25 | -0.02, 24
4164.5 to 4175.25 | 0.06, 22.7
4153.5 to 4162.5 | -0.03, 24.4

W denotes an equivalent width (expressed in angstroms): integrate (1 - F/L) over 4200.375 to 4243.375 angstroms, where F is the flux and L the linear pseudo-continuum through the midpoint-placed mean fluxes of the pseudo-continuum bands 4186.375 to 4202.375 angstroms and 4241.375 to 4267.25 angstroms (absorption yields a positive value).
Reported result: 0.3 angstroms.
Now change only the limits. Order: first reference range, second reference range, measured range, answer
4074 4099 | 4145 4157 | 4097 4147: 0.47 angstroms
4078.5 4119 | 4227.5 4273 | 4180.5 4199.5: 0.67 angstroms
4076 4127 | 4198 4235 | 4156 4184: 0.84 angstroms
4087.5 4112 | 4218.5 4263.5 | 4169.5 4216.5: 0.54 angstroms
